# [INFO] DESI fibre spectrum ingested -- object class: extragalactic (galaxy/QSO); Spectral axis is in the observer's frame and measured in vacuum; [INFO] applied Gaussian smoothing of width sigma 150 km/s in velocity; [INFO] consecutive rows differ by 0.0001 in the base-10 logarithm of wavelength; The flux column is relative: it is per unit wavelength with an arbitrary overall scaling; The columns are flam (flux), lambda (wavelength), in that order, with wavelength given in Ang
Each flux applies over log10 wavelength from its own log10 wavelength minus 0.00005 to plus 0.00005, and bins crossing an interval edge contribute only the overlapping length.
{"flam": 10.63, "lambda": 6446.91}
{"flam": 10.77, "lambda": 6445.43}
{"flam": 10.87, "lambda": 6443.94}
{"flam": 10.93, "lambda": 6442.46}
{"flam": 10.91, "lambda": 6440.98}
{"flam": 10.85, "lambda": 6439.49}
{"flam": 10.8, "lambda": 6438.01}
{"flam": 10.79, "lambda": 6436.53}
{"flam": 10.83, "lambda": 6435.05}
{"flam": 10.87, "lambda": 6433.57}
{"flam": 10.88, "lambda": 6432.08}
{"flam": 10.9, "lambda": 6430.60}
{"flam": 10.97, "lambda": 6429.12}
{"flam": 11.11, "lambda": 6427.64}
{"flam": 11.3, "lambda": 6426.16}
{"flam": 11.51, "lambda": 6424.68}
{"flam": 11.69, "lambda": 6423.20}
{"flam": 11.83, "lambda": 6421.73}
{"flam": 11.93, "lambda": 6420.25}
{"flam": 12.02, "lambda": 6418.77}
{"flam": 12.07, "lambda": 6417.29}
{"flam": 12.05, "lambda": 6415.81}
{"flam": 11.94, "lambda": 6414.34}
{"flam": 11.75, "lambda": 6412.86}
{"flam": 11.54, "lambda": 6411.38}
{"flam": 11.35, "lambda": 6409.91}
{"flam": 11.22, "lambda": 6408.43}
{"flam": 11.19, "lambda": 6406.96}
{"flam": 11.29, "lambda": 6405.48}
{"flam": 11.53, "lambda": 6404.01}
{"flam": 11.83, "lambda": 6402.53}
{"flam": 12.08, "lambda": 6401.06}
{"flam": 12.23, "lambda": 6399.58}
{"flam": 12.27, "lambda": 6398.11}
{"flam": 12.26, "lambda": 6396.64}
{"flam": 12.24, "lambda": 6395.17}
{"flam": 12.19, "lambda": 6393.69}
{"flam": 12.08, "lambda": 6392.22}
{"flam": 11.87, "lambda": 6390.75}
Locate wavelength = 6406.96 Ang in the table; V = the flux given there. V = 11.19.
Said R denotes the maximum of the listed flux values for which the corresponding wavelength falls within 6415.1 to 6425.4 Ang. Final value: 12.07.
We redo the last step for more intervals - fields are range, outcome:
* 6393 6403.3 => 12.27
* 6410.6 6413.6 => 11.75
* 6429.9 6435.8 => 10.9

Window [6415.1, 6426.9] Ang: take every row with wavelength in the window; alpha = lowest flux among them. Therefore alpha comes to 11.3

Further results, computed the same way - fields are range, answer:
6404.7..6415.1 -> 11.19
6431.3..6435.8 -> 10.83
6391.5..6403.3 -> 11.83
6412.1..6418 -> 11.75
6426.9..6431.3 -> 10.9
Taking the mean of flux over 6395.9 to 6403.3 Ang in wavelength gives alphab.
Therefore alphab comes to 12.1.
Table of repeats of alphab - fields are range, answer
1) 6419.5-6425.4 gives 11.8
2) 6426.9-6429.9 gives 11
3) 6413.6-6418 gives 12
